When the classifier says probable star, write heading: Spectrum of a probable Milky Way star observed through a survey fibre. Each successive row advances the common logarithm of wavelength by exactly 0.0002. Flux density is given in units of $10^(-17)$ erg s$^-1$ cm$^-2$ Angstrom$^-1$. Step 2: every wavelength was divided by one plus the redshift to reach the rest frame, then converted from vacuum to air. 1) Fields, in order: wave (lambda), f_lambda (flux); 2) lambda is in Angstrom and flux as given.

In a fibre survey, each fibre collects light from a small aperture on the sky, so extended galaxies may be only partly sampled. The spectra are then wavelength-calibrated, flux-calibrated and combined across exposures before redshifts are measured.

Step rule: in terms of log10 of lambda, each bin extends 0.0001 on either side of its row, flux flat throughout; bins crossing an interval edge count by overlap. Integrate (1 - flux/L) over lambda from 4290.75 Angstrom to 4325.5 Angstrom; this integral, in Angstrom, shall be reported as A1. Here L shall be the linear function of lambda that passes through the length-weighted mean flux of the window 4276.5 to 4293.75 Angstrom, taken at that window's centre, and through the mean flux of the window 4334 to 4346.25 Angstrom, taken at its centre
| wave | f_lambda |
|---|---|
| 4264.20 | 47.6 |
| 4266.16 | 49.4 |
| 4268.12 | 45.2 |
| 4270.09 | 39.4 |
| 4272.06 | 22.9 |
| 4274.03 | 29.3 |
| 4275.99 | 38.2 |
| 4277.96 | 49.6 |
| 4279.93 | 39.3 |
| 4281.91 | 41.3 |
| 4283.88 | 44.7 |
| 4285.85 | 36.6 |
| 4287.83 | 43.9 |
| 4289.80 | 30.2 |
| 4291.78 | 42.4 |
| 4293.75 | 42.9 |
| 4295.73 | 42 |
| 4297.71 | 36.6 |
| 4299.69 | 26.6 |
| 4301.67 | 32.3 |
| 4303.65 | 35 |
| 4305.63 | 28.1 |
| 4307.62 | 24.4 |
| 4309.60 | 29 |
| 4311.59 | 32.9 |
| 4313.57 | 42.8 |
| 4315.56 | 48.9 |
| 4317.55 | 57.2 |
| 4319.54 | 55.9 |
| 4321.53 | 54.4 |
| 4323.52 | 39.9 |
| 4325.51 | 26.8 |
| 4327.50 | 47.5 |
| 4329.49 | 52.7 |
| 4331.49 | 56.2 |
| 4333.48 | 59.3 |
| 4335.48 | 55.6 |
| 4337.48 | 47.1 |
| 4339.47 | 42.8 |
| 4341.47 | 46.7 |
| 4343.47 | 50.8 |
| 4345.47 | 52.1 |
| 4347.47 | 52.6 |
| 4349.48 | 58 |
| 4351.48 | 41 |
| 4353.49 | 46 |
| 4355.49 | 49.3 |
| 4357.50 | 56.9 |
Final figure 4.3 Angstrom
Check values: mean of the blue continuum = 41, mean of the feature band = 39.1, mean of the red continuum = 49.5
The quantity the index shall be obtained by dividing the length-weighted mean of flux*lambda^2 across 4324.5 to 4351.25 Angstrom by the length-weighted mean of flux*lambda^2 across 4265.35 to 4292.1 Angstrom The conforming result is 1.30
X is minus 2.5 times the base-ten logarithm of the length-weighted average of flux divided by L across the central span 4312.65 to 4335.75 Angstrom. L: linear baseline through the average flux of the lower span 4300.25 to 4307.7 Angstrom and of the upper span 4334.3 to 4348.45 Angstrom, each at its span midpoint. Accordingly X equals -0.21 mag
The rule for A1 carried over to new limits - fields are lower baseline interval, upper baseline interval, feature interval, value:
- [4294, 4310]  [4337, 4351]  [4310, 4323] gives -3.0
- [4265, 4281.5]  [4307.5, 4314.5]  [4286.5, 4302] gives -0.6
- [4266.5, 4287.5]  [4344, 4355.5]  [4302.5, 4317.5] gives 2.8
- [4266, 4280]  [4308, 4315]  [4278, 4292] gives -1.1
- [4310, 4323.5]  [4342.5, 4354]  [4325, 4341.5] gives -0.1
